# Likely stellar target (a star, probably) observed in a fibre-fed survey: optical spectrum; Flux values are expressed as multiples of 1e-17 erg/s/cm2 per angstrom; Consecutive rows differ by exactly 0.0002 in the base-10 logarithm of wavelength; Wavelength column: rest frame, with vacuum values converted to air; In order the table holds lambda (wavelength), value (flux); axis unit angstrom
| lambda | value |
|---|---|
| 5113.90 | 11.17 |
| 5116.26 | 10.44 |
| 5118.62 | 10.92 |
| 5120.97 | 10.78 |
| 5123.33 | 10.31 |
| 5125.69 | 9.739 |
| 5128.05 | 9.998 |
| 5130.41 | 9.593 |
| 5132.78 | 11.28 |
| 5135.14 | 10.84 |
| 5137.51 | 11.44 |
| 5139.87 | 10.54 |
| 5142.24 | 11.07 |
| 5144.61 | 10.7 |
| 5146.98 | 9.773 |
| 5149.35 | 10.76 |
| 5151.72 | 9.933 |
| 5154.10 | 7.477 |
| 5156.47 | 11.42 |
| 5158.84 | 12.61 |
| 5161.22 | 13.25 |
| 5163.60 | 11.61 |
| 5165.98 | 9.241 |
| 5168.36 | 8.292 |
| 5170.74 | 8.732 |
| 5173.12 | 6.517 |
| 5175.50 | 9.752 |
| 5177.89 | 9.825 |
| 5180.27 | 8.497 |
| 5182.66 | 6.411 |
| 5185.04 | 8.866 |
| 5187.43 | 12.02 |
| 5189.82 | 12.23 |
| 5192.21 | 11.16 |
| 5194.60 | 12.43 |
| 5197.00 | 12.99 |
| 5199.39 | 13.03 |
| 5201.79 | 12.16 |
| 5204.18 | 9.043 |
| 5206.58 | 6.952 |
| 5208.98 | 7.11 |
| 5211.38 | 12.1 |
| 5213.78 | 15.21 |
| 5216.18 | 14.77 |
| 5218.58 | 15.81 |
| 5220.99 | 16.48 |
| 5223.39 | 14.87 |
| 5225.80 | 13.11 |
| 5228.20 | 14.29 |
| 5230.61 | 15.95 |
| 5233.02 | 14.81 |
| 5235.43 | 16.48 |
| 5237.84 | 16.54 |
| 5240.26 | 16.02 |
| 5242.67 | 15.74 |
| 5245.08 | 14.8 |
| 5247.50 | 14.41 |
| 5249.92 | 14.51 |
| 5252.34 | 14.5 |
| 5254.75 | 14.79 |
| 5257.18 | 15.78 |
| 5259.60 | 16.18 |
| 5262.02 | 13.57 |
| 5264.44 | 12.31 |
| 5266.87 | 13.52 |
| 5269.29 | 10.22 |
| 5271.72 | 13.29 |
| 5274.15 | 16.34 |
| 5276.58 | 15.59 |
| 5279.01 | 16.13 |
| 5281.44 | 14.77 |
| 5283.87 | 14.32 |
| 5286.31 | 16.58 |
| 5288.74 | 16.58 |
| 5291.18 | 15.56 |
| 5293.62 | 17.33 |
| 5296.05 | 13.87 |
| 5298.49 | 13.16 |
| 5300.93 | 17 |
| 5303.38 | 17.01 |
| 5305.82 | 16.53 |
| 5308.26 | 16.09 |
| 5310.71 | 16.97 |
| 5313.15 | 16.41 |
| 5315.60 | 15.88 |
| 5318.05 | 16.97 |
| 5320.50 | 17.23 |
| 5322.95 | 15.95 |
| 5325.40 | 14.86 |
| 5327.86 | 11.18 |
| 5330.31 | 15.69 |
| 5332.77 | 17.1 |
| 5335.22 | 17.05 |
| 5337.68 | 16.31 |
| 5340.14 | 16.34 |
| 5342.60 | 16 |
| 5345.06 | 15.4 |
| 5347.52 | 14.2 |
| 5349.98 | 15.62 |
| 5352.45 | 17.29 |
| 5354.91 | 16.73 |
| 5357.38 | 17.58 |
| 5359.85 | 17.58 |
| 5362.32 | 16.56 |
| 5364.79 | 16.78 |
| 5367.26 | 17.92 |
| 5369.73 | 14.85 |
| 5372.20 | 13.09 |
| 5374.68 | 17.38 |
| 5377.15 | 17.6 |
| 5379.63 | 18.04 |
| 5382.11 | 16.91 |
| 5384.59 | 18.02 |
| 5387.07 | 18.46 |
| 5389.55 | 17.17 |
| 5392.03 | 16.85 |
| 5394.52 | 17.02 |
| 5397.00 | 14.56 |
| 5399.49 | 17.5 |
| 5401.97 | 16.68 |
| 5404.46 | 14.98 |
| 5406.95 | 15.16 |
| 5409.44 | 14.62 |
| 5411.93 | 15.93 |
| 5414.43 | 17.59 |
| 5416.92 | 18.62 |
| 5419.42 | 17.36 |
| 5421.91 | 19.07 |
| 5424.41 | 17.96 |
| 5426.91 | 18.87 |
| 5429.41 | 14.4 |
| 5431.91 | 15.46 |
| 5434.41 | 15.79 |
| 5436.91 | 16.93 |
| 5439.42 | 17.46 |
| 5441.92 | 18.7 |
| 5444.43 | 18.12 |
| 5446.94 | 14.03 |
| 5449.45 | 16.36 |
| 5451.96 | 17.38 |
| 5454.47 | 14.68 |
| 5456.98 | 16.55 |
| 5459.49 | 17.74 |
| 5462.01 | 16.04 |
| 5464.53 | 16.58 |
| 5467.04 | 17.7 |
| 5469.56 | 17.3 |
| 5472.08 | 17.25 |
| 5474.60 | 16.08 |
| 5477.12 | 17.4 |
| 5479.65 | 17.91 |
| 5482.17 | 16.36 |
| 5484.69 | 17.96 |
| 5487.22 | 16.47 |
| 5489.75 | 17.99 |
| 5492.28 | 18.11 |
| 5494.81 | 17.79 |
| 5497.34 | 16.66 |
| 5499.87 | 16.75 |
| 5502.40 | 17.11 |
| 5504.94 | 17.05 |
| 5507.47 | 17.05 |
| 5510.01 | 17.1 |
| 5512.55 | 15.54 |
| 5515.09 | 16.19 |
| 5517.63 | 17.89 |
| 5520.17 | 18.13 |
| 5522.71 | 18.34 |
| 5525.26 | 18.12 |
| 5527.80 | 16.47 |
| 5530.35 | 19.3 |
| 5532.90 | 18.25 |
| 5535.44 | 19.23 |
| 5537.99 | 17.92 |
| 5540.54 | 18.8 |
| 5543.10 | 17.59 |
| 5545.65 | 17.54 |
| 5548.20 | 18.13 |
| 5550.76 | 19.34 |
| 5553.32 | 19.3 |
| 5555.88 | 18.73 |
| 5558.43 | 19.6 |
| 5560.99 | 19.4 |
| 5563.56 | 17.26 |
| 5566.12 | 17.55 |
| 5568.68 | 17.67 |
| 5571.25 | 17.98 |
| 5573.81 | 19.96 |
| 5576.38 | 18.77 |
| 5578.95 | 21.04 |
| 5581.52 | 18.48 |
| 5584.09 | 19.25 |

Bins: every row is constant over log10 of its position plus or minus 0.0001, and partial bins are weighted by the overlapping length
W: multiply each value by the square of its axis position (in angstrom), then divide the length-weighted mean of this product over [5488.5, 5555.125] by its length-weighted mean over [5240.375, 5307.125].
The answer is 1.3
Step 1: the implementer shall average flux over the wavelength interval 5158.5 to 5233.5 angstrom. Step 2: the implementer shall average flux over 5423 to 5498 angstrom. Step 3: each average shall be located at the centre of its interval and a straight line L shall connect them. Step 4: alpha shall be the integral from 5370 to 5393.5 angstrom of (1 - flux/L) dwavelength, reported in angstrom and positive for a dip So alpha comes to -2.50 angstrom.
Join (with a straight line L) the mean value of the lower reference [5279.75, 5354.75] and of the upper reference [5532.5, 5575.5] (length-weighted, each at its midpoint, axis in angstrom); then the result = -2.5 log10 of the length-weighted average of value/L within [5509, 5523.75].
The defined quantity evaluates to 0.055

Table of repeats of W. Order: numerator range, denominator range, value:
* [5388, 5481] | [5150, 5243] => 1.54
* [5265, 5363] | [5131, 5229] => 1.49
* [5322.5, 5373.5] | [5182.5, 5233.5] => 1.35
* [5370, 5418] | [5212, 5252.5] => 1.16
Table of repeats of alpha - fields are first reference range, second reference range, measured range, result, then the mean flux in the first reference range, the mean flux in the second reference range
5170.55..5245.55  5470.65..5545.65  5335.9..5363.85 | -3.0 angstrom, 12.4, 17.5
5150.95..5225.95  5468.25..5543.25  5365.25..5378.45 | -1.3 angstrom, 11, 17.5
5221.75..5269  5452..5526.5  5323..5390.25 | -2.1 angstrom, 14.8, 17.1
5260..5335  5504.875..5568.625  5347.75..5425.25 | -2.3 angstrom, 15.3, 18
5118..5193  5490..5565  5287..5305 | -3.8 angstrom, 10.2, 17.9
